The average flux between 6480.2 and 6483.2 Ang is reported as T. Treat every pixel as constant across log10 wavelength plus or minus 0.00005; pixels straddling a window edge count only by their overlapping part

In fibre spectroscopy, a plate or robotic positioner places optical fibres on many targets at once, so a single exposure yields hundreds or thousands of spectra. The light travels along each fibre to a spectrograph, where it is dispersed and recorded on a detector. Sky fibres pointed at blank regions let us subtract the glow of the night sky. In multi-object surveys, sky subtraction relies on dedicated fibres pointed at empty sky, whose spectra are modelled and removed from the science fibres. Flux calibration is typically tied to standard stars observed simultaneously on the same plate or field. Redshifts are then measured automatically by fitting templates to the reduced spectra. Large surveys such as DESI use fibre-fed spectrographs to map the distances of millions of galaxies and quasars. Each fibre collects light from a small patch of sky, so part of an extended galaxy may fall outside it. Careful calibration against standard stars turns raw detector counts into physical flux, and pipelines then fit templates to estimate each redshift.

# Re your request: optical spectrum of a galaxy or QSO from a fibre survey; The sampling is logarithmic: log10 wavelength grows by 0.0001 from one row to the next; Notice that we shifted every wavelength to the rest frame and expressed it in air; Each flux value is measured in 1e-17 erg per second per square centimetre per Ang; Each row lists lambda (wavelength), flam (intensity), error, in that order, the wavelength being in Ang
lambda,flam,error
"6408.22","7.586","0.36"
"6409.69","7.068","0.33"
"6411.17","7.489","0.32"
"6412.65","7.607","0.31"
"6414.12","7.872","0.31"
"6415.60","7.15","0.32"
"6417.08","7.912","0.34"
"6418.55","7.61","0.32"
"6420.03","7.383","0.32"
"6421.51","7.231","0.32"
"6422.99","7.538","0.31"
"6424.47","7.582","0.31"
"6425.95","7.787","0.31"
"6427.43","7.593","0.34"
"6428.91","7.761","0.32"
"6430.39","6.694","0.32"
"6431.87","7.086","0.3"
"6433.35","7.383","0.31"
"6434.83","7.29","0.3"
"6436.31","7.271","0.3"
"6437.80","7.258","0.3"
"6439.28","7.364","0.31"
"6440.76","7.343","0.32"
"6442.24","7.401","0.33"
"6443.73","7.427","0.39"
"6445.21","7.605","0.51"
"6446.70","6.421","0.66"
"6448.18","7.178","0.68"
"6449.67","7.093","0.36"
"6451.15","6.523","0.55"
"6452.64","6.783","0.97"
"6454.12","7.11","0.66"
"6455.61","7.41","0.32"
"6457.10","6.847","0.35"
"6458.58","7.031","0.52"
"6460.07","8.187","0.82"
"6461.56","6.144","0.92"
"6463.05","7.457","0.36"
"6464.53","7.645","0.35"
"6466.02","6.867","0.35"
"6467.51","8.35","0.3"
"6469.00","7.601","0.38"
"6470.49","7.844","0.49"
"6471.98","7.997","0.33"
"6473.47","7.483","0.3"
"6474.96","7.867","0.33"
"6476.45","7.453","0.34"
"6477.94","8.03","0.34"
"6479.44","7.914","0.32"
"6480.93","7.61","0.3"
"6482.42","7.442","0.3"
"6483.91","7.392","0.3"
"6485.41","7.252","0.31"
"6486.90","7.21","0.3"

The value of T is 7.54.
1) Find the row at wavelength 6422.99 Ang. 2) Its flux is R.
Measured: 7.538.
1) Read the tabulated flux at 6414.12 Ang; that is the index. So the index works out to 7.872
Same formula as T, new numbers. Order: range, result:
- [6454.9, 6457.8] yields 7.12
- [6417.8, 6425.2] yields 7.47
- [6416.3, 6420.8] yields 7.63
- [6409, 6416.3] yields 7.44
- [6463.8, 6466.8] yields 7.26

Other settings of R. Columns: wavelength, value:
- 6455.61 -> 7.41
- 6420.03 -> 7.383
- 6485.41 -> 7.252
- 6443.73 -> 7.427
